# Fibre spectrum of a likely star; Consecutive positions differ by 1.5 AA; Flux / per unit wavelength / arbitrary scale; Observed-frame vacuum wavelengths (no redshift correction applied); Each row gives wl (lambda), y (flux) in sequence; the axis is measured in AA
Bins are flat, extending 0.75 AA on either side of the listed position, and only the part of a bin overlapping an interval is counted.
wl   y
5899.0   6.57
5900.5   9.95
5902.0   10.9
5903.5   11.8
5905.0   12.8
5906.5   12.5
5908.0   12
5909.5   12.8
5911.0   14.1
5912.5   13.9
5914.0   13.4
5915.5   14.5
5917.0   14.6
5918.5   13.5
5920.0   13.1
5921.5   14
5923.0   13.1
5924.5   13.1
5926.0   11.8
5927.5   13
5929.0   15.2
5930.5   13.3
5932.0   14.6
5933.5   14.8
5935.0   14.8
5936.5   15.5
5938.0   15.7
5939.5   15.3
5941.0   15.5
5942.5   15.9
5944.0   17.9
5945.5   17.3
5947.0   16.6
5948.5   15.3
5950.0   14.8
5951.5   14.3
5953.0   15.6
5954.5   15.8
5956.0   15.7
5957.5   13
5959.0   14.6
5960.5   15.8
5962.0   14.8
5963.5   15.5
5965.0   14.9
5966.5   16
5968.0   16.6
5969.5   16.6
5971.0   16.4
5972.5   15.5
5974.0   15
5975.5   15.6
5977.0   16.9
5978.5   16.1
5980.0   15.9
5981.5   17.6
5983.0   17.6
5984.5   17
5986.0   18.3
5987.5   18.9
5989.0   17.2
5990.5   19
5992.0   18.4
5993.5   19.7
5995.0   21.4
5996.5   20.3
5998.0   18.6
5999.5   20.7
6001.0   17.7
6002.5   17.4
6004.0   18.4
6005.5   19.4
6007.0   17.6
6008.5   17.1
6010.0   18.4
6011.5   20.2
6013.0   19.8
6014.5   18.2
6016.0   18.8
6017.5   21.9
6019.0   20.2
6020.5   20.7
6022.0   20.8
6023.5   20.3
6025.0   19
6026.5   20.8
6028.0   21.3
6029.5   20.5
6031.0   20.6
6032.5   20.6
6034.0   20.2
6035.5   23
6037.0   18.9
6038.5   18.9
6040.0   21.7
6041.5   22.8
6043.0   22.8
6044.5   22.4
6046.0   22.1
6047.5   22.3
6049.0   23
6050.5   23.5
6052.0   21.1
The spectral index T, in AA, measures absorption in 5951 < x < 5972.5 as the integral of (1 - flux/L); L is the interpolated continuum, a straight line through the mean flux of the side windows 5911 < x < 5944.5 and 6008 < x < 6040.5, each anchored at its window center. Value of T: 1.3 AA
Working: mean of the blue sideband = 14.4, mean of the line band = 15.4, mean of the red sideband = 20.1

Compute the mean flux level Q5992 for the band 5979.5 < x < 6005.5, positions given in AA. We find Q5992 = 18.5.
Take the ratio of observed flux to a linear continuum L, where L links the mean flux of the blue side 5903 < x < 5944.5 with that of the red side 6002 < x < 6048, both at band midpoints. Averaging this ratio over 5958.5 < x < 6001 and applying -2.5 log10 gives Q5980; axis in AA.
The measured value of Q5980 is 0.02 mag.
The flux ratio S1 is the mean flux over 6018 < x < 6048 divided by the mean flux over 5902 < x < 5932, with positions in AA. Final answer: 1.6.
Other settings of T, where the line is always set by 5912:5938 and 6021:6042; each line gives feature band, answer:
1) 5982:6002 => -0.69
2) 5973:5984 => 0.60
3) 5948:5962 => 0.76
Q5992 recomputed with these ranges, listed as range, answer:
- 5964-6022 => 18.1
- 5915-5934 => 13.7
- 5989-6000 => 19.5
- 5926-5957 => 15.2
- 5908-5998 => 15.6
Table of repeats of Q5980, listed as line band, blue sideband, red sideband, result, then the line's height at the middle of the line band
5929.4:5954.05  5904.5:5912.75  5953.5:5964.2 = -0.08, 14.3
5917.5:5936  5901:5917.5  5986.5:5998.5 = 0.04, 14.3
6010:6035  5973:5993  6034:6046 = 0.00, 20.2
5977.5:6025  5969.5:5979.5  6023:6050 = -0.04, 18.2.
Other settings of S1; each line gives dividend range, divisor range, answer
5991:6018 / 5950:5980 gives 1.23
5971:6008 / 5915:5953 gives 1.22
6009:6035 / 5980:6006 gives 1.08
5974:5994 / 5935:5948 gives 1.08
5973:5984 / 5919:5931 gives 1.23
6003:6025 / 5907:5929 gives 1.45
